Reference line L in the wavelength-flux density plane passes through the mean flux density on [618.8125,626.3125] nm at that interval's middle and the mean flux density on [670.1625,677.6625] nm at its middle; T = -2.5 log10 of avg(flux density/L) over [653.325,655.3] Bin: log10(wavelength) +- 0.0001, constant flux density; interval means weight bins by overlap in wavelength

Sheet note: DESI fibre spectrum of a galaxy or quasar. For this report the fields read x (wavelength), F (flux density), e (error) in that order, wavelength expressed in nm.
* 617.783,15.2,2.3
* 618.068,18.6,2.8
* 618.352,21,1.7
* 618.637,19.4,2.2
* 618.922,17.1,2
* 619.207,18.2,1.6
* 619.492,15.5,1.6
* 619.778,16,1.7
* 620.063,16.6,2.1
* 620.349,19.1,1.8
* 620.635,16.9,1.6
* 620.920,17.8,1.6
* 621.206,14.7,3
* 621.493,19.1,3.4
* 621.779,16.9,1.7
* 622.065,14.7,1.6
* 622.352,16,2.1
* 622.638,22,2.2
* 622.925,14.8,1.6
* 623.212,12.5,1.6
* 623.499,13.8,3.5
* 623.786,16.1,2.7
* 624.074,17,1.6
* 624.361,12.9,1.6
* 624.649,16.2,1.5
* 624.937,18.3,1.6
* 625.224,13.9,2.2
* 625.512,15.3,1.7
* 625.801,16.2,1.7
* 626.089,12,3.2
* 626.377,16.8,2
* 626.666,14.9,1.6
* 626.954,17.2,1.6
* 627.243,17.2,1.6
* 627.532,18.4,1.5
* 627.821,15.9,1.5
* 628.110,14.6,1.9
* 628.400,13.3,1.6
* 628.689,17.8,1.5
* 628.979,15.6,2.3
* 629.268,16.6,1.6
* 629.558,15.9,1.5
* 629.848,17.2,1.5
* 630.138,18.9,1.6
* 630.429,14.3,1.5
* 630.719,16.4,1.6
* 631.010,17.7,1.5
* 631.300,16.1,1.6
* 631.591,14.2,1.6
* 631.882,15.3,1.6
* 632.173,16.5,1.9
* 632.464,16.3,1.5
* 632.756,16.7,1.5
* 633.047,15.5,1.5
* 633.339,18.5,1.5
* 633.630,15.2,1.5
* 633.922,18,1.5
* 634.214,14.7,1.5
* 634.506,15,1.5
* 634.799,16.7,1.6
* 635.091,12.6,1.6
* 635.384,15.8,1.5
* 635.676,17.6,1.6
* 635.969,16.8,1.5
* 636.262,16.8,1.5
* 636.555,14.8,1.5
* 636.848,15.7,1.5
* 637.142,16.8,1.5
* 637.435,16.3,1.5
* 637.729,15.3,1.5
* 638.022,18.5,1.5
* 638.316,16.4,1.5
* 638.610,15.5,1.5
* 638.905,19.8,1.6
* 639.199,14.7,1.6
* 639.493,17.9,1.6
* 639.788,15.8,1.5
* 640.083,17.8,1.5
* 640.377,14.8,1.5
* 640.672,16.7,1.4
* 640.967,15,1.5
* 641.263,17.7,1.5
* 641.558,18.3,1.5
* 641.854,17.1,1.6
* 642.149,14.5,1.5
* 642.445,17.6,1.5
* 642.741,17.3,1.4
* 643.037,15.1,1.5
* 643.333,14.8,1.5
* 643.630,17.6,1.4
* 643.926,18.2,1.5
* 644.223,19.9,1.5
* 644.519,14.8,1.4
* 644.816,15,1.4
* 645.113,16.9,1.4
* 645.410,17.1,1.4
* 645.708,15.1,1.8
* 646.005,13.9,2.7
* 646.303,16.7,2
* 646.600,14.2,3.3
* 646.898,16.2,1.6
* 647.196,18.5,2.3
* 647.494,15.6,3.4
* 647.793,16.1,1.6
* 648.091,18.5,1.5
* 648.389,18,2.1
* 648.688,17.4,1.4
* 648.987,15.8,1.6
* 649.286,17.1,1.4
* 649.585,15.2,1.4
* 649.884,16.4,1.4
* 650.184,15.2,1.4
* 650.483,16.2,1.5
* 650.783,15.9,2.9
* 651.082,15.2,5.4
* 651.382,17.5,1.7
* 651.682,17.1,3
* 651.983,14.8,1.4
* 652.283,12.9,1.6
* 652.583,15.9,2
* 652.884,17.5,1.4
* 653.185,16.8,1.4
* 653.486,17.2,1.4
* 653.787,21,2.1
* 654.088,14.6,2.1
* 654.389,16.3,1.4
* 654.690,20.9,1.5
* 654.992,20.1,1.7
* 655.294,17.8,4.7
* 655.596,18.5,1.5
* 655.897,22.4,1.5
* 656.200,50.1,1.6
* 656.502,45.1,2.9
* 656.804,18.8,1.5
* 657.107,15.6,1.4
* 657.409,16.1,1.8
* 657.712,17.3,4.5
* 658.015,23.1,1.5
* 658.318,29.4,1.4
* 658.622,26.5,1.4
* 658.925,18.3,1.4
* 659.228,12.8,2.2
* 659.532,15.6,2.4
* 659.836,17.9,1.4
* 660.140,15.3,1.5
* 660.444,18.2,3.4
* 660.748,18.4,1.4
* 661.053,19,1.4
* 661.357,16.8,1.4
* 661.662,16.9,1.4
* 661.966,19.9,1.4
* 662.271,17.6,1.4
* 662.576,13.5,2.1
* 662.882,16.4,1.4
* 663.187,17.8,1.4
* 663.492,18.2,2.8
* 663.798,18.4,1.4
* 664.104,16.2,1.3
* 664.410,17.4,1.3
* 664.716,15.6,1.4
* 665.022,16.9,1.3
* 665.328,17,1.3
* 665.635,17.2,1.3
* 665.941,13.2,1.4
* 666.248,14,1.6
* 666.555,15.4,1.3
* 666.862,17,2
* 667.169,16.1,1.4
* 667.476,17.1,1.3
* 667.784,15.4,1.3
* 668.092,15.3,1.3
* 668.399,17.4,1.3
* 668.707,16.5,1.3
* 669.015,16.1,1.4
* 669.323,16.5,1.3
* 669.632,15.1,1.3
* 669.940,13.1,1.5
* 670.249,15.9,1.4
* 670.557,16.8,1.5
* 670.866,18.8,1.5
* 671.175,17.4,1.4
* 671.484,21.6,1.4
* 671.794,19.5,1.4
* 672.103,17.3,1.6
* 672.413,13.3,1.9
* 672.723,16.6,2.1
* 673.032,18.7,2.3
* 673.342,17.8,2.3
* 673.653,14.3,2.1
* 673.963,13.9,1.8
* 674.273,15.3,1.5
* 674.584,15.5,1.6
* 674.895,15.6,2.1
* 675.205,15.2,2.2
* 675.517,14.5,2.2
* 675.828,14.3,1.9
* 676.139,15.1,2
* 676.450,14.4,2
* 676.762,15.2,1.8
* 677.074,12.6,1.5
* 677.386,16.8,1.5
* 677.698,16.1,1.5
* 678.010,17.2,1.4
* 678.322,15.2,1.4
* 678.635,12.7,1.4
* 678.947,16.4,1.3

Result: -0.14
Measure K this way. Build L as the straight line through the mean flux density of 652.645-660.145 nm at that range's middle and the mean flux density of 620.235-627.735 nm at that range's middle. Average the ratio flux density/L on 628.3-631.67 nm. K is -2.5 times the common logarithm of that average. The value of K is 0.05 mag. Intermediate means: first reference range 16.2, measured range 16.2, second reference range 21.1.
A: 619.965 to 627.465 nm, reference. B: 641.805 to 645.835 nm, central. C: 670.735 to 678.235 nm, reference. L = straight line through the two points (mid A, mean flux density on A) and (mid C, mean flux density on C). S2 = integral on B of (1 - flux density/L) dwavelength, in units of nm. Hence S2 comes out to -0.09 nm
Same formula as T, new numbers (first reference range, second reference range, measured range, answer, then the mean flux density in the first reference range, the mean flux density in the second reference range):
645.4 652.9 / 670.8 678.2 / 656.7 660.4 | -0.172 mag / 16.1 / 16.1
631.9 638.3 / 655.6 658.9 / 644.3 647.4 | 0.291 mag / 16.2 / 25.8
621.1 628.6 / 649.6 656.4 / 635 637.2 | 0.073 mag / 15.8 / 18.8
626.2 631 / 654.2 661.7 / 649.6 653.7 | 0.241 mag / 16.3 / 21.1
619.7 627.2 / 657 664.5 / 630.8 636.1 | 0.037 mag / 16.1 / 18.1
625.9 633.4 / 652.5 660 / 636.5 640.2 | 0.073 mag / 16.1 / 21.1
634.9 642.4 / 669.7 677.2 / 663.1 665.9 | -0.063 mag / 16.4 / 15.9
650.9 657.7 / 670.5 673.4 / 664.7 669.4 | 0.150 mag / 20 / 17.8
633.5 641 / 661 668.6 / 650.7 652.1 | 0.018 mag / 16.2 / 16.6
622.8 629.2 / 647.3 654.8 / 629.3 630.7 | -0.059 mag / 15.5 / 16.6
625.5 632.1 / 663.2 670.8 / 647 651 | -0.030 mag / 16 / 16.2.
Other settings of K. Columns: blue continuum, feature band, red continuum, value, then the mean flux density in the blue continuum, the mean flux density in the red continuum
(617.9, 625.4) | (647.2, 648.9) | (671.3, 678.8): -0.060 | 16.7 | 15.8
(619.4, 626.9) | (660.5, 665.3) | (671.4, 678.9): -0.097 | 16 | 15.7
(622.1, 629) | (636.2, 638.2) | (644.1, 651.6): -0.016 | 15.8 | 16.3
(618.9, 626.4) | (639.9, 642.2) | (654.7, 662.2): 0.134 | 16.1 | 21.2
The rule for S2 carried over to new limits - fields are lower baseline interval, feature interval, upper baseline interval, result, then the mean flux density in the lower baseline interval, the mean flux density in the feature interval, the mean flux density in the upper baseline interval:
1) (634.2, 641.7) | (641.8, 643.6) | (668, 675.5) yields 0.02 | 16.3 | 16.1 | 16.4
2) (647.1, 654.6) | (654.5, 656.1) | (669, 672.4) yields -0.40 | 16.5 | 20.8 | 17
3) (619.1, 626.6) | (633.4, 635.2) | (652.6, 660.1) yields 0.22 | 16.1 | 15.6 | 21.1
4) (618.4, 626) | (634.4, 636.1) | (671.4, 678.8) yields 0.05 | 16.4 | 15.8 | 15.7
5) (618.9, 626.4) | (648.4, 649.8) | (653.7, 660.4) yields 0.26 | 16.1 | 16.5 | 21.5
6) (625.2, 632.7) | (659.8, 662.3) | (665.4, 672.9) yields -0.23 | 16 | 17.8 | 16.4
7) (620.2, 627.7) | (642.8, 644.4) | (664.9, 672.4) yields -0.08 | 16.2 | 17.1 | 16.5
